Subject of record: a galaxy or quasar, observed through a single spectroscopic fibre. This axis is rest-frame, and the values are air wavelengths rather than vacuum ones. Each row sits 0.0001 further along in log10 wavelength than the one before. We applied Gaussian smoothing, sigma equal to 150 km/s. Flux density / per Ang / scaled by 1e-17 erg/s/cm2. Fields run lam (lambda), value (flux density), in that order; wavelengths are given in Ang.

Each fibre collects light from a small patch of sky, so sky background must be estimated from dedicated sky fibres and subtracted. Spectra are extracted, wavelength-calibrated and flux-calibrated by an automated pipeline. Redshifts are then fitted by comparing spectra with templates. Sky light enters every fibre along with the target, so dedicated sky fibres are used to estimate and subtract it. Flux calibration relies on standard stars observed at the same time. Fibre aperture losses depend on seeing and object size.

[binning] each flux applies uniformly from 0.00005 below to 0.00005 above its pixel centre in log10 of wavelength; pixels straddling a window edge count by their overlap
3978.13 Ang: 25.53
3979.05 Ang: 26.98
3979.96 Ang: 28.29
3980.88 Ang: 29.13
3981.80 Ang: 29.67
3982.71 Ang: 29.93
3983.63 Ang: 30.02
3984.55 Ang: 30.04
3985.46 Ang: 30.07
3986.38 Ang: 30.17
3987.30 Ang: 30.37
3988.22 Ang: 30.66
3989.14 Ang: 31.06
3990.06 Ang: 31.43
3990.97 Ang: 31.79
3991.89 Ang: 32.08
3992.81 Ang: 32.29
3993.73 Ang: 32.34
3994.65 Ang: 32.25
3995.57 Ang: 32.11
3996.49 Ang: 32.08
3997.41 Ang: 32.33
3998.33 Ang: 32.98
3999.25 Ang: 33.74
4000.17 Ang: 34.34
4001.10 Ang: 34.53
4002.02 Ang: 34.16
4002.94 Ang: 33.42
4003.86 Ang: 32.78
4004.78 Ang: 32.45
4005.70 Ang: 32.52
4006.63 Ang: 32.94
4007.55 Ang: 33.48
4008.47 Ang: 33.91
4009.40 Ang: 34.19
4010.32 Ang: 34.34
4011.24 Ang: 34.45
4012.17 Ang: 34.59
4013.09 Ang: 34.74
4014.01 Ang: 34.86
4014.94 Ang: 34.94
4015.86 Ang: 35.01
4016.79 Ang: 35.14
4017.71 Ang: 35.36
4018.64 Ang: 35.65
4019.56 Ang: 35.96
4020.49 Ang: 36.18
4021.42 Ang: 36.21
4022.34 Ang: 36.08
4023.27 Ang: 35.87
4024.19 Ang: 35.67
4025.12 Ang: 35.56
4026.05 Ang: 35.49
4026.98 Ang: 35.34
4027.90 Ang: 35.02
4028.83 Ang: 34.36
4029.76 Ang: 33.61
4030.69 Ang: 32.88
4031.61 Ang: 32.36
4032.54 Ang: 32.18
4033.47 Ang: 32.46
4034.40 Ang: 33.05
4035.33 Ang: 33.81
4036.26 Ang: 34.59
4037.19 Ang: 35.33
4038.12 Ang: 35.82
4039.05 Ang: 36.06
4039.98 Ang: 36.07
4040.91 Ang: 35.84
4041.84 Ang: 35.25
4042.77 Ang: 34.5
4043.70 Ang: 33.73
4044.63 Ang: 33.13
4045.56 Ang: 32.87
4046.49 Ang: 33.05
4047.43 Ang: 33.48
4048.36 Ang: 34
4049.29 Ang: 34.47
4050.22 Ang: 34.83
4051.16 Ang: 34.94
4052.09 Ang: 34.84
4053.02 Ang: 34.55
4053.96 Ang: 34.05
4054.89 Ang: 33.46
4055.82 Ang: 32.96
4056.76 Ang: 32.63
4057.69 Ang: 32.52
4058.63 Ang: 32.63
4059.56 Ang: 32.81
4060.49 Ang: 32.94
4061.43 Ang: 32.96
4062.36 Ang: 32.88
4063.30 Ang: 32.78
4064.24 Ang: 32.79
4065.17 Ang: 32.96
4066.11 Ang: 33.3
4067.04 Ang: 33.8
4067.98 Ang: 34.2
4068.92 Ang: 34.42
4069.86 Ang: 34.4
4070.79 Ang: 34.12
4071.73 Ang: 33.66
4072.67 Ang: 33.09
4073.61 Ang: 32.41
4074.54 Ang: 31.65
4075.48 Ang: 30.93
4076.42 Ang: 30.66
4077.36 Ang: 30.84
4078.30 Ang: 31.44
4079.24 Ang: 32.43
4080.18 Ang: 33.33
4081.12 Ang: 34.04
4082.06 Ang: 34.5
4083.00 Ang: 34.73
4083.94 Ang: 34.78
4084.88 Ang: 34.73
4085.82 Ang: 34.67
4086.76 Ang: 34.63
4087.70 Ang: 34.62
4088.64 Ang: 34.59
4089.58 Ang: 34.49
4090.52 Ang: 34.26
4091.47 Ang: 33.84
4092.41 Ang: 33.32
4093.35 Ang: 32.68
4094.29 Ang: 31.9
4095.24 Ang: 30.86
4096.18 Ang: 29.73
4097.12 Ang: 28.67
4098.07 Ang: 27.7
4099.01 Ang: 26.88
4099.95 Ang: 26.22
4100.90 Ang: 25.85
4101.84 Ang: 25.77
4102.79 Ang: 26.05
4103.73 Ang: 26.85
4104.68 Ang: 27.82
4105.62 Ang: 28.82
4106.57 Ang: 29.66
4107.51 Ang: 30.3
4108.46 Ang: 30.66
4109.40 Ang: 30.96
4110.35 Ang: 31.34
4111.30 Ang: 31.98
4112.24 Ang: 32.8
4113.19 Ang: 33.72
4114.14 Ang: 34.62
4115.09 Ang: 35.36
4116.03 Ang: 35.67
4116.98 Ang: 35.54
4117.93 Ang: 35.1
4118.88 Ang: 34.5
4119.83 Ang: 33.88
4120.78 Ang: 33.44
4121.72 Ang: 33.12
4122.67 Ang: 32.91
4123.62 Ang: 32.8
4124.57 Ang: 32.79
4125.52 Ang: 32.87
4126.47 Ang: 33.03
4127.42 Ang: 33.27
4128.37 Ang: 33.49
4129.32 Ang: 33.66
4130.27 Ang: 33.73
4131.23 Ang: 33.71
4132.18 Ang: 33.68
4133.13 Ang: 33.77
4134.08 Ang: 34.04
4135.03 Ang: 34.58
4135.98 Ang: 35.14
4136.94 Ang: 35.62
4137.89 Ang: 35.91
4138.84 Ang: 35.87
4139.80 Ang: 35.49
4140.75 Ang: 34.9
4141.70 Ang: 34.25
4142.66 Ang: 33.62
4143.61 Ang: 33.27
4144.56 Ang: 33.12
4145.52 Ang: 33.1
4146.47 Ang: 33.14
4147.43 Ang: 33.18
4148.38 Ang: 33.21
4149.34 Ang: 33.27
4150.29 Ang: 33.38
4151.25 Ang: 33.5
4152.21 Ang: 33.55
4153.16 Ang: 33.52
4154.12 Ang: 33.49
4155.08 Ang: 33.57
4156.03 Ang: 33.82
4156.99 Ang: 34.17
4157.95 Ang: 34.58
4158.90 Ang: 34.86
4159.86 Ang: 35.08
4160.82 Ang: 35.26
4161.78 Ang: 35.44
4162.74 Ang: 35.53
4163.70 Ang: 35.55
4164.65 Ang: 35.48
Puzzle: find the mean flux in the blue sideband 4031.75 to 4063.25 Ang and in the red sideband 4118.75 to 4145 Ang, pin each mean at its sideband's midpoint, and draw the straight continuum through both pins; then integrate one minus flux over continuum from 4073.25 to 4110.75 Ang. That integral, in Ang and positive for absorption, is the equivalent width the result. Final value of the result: 3.0 Ang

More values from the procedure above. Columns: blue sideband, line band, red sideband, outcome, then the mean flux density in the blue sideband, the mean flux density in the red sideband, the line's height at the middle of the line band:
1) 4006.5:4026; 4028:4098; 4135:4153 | 2.6 Ang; 35.1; 34.1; 34.7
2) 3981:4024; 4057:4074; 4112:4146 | 0.2 Ang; 33.2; 34.1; 33.6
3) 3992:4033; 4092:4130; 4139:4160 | 2.8 Ang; 34.1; 33.8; 33.9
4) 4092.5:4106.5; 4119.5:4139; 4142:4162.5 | -1.5 Ang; 28.4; 33.8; 31.5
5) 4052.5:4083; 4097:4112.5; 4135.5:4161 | 2.2 Ang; 33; 34.1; 33.5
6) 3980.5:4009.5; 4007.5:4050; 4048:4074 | -2.3 Ang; 32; 33.5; 32.8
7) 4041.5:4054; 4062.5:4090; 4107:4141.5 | 0.5 Ang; 34.1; 33.7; 34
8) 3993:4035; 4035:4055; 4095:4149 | -0.6 Ang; 34.1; 32.3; 33.6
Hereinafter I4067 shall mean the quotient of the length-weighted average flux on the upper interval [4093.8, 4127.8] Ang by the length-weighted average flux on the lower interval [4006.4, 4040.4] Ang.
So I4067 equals 0.9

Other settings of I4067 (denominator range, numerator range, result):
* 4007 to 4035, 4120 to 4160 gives 0.98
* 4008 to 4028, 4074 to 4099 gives 0.93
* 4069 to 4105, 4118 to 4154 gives 1.07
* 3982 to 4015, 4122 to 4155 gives 1.04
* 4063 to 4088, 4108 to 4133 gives 1.00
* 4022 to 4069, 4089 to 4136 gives 0.94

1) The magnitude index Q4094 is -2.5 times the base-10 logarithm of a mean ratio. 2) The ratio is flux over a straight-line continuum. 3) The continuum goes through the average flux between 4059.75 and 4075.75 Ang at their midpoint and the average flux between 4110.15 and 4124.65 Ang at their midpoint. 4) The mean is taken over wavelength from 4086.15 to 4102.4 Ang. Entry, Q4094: 0.09 mag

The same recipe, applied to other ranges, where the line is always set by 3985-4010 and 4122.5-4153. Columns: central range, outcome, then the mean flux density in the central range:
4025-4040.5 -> -0.049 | 34.3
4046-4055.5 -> -0.038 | 34.1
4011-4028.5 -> -0.086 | 35.4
